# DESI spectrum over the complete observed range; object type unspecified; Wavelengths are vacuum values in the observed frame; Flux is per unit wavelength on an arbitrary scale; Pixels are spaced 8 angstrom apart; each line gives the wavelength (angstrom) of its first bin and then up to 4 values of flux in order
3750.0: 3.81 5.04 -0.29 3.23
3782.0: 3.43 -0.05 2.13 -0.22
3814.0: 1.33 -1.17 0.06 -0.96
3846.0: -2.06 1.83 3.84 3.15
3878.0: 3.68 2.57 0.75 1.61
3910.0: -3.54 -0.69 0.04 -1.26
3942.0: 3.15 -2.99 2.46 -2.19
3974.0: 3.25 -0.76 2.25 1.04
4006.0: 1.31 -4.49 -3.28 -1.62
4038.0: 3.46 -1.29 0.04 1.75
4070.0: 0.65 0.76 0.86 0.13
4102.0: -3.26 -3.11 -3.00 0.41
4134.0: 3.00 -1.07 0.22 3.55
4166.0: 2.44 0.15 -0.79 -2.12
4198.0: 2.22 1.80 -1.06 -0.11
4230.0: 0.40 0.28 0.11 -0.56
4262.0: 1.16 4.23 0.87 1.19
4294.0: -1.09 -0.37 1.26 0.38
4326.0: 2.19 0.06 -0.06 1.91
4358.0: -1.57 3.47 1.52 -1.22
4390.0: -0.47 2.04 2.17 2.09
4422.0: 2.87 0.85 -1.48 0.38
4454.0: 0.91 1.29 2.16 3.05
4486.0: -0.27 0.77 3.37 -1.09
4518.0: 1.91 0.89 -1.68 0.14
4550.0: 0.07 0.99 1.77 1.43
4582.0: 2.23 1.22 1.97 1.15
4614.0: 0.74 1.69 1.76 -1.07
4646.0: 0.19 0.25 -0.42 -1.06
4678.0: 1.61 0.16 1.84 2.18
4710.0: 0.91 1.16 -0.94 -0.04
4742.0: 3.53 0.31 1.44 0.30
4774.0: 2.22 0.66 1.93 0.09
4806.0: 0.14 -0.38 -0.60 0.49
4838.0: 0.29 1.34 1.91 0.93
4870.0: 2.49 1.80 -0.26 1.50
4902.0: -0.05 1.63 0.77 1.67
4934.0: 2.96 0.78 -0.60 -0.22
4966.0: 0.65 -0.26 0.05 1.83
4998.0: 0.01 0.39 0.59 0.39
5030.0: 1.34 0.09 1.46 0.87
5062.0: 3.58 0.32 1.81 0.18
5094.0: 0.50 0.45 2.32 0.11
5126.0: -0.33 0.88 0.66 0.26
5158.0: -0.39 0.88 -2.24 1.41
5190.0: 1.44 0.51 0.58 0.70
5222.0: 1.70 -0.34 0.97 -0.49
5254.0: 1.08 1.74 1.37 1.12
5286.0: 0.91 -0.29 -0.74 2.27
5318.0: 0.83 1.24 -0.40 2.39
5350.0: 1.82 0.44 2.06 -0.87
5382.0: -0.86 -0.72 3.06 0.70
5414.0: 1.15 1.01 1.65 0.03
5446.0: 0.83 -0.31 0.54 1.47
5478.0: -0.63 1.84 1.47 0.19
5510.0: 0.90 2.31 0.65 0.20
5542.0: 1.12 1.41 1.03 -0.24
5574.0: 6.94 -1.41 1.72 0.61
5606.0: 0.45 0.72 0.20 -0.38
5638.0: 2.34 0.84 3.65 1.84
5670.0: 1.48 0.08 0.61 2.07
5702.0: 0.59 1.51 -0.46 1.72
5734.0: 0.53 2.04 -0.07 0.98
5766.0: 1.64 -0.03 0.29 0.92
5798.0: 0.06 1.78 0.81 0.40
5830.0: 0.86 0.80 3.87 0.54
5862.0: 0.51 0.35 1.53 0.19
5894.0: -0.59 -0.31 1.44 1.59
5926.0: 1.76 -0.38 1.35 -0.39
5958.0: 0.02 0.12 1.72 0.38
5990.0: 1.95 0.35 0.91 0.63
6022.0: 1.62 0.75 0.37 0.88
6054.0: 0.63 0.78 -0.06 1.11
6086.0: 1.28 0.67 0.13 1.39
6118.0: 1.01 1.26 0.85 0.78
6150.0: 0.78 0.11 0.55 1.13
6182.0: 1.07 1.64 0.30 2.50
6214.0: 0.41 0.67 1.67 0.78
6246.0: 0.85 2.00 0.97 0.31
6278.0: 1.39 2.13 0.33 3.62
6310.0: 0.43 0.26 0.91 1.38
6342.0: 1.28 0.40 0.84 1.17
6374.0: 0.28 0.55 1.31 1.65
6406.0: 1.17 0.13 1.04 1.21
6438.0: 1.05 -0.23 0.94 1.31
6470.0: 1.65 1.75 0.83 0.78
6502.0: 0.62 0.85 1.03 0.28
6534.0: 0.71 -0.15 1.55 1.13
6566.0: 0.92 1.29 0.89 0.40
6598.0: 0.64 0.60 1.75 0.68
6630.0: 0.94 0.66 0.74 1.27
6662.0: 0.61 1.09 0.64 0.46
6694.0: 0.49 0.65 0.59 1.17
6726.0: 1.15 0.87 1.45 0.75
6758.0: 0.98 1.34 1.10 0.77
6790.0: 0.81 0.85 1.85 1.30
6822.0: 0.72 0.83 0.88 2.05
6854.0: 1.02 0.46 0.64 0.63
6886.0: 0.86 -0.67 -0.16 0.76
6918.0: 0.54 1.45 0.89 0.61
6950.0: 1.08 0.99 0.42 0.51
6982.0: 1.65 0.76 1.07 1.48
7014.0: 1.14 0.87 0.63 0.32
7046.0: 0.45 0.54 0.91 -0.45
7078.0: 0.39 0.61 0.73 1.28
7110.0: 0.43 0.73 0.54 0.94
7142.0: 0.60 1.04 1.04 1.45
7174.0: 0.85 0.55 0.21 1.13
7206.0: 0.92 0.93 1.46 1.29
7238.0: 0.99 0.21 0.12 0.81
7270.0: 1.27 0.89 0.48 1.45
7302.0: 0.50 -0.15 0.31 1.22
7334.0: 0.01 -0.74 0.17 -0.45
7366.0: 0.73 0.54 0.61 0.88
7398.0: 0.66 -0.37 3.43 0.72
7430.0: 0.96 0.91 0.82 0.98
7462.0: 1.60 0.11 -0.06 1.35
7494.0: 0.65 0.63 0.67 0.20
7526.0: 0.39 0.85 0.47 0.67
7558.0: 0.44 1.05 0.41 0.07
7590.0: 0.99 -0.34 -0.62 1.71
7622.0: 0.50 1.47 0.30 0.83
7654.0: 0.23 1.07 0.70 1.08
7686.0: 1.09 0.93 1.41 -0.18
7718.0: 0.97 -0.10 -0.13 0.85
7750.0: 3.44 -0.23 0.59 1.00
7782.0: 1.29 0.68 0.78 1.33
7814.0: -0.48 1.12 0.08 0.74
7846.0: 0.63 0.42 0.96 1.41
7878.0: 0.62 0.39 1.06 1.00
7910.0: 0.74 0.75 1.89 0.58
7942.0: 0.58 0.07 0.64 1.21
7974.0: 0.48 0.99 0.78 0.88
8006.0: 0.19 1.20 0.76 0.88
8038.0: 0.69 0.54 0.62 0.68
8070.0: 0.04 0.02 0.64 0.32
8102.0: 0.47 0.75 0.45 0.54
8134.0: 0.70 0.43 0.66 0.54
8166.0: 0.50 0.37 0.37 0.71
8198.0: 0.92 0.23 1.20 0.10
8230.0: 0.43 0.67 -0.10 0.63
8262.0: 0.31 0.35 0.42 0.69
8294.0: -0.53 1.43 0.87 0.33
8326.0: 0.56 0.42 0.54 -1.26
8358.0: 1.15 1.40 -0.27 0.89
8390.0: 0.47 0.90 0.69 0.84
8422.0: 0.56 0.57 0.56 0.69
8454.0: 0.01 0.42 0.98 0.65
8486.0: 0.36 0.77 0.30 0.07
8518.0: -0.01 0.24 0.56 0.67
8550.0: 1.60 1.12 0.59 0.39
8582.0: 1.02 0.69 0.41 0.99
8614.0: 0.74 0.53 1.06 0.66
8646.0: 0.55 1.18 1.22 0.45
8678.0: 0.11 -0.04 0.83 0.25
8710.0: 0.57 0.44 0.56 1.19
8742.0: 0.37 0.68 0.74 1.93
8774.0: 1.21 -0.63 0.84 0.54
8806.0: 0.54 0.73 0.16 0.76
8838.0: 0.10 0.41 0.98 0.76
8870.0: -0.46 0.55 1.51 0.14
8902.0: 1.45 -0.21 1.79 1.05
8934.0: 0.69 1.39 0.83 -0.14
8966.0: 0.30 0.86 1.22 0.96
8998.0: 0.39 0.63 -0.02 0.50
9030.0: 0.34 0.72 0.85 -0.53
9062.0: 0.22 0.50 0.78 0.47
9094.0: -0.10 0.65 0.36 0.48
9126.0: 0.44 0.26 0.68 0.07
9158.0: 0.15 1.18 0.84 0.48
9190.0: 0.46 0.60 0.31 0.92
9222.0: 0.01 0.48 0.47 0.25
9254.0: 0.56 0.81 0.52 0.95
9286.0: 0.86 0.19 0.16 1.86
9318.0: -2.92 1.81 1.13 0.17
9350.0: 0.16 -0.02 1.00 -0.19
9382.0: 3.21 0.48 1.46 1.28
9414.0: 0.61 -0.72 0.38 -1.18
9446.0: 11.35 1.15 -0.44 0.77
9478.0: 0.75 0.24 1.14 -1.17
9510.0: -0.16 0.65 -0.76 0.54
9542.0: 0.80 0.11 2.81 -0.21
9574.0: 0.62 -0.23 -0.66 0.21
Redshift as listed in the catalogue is 0.129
